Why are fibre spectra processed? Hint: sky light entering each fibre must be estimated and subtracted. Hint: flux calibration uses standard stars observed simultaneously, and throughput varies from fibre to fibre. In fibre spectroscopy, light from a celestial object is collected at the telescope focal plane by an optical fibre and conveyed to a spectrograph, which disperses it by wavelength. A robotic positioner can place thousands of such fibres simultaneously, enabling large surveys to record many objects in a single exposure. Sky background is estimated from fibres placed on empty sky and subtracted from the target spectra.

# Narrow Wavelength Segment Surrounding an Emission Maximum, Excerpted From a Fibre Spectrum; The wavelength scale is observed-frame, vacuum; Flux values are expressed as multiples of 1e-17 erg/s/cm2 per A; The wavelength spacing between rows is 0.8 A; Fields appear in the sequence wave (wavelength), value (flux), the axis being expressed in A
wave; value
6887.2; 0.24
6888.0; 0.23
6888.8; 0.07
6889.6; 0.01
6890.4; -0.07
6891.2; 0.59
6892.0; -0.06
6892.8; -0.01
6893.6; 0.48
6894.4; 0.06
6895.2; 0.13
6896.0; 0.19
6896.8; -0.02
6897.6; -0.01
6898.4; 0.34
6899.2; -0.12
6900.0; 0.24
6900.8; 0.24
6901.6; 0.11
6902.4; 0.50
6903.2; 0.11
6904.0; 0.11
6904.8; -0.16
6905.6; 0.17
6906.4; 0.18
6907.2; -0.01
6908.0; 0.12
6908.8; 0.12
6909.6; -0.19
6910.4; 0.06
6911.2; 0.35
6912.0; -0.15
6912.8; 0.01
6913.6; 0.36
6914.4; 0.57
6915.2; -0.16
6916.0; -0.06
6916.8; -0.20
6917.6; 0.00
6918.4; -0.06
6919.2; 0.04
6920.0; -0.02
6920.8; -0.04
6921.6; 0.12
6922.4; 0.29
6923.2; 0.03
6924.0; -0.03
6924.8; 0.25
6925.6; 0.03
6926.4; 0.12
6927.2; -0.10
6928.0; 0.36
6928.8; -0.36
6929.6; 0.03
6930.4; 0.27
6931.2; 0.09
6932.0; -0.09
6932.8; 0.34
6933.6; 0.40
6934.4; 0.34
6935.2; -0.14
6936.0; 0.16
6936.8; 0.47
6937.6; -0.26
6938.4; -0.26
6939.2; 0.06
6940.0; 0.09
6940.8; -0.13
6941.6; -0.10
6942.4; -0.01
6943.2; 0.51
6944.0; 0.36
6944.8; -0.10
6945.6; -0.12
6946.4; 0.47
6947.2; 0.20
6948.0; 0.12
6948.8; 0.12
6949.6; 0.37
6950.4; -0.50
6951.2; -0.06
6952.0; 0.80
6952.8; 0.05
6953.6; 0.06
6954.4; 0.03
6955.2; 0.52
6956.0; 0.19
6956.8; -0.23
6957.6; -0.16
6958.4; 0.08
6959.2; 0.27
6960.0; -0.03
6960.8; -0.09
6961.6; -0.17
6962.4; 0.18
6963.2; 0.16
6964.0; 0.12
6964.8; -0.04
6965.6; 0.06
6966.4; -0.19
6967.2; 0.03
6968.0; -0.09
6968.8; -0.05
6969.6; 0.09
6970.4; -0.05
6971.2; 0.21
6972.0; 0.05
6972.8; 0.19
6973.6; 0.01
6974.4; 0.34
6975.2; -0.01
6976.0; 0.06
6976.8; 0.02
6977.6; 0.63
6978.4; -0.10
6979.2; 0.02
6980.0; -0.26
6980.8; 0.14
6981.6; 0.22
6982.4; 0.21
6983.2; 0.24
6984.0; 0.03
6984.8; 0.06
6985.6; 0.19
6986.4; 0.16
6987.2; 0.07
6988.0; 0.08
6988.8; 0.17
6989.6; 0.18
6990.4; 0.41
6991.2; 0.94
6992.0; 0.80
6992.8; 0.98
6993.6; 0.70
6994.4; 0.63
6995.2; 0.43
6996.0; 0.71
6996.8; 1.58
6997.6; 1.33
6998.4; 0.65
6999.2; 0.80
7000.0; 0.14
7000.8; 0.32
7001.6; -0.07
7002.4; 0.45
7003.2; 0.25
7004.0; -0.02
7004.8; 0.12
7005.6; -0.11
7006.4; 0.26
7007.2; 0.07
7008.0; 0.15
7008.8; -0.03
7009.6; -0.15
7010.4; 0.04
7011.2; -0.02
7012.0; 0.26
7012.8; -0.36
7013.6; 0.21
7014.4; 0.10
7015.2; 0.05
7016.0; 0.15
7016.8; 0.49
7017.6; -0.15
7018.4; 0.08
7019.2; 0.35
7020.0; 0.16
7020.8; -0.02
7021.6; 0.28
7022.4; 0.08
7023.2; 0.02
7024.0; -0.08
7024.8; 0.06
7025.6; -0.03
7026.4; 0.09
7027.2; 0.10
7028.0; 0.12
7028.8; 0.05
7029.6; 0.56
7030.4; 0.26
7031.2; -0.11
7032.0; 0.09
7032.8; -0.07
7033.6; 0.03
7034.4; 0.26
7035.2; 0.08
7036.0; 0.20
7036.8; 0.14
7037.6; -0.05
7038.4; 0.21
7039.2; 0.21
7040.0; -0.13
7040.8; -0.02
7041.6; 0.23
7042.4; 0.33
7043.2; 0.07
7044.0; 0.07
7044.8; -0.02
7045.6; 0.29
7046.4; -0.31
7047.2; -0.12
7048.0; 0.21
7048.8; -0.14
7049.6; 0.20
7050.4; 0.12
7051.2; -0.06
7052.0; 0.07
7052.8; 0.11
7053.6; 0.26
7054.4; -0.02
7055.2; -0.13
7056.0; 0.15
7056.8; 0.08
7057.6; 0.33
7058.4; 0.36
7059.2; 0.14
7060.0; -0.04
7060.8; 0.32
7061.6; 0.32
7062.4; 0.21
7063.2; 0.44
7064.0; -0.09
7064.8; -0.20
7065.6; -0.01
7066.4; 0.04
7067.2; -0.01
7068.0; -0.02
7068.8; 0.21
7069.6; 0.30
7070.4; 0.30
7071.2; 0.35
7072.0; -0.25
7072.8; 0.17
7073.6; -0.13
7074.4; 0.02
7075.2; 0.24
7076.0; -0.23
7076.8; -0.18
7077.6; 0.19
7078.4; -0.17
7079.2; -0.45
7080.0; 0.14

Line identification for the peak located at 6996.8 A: [O II] 3727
